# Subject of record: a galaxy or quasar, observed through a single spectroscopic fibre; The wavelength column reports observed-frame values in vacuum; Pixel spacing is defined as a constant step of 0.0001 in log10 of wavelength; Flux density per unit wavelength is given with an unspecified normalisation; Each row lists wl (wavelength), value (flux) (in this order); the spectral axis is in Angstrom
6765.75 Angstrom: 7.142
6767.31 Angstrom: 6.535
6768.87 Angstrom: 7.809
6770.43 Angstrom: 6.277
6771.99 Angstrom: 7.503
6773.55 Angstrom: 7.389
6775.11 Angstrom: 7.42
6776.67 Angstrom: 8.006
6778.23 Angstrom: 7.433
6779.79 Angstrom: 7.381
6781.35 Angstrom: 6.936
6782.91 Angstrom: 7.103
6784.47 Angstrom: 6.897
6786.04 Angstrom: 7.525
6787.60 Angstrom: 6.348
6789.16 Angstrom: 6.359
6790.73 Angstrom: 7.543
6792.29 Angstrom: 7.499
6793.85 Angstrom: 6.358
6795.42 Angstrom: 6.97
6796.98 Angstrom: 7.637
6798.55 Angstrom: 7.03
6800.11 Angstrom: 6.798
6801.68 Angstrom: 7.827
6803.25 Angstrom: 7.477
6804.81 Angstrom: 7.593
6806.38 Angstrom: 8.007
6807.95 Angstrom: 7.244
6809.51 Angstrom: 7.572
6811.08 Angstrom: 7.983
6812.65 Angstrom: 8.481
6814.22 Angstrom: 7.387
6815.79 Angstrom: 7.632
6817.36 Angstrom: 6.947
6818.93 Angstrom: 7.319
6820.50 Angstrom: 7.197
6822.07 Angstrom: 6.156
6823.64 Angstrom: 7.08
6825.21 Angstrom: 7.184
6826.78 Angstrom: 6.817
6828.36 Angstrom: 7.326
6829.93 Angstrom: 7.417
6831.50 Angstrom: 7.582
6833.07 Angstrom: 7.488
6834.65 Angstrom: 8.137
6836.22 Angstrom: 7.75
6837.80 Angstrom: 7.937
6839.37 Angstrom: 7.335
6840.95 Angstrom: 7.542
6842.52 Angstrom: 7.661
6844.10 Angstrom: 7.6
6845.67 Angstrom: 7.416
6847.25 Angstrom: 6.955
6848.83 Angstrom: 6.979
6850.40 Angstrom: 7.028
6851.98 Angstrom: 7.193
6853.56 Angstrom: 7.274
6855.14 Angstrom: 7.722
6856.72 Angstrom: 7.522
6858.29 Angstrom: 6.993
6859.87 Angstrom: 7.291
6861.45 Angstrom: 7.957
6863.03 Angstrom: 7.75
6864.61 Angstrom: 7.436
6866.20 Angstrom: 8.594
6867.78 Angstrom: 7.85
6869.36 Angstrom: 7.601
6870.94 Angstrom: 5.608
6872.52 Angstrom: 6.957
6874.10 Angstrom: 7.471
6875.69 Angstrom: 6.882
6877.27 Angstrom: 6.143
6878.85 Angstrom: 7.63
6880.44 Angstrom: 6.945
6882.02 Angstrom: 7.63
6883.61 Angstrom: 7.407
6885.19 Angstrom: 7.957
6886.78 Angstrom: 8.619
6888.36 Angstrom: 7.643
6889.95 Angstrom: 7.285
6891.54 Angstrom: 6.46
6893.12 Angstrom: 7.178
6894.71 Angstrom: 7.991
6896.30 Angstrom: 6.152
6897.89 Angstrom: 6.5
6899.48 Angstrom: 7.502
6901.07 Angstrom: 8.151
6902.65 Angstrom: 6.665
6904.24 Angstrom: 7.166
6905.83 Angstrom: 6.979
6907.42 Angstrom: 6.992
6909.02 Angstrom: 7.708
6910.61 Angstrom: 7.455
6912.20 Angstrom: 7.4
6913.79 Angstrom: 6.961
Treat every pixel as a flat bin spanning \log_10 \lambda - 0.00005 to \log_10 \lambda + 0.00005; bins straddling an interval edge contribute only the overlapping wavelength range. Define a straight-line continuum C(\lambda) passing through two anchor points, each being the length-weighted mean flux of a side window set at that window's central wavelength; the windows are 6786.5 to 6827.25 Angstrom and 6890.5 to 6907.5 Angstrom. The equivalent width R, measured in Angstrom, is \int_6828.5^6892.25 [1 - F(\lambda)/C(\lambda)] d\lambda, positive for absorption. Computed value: -2.4 Angstrom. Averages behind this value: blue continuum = 7.25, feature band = 7.42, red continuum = 7.07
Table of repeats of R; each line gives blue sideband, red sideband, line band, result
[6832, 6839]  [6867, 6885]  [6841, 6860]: 0.59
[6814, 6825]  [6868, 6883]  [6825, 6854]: -1.39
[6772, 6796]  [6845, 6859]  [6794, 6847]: -1.66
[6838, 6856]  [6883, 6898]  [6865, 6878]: 0.36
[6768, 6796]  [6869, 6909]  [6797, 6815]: -1.07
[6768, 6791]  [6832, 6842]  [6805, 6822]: -0.08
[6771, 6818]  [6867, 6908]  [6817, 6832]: 0.41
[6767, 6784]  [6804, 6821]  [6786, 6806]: 0.78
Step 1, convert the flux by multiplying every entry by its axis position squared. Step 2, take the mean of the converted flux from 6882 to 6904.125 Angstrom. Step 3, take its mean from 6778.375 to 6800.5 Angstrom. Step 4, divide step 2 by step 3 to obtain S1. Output 1.08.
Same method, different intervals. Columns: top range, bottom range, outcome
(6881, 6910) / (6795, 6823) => 1.01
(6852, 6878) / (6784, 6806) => 1.04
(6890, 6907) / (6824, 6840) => 0.96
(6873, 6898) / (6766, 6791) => 1.05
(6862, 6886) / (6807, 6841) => 1.00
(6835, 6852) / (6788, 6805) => 1.05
